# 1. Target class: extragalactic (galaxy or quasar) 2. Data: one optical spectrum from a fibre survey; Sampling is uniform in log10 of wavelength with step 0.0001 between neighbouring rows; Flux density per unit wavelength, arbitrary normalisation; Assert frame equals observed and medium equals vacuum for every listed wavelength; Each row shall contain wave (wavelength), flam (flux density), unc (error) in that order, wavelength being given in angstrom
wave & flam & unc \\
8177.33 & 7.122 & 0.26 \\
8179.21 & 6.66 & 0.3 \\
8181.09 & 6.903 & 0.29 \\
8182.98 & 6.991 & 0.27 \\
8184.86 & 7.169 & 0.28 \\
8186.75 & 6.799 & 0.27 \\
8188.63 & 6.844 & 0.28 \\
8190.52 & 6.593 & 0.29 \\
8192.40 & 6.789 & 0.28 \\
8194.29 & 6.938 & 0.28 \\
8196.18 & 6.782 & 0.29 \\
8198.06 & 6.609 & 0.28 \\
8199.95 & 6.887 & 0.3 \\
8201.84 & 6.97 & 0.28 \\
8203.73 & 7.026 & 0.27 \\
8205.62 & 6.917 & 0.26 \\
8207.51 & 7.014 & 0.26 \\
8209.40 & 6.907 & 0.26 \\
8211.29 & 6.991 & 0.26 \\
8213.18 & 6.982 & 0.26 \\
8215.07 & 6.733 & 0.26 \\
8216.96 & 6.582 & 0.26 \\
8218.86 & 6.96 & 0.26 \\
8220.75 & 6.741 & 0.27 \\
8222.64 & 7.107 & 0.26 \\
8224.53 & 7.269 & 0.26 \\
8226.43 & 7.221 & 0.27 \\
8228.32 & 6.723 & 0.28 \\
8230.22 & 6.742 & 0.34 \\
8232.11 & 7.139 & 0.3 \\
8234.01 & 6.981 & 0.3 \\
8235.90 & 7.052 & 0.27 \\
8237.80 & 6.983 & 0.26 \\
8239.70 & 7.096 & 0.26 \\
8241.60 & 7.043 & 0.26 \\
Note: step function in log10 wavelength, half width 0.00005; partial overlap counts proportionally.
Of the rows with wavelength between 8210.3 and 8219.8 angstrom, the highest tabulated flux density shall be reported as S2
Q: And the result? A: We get 6.991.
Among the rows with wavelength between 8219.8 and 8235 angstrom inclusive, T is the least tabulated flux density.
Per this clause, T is 6.723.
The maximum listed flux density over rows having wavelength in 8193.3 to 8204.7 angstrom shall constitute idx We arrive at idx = 7.026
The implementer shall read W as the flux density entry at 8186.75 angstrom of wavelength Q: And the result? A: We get 6.799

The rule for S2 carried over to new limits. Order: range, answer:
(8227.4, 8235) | 7.139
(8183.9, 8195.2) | 7.169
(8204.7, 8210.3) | 7.014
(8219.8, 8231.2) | 7.269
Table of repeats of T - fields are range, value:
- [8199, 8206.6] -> 6.887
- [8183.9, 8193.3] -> 6.593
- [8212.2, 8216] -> 6.733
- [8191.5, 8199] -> 6.609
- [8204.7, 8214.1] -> 6.907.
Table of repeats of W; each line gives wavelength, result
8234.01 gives 6.981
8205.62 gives 6.917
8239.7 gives 7.096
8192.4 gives 6.789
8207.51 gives 7.014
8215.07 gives 6.733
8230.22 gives 6.742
